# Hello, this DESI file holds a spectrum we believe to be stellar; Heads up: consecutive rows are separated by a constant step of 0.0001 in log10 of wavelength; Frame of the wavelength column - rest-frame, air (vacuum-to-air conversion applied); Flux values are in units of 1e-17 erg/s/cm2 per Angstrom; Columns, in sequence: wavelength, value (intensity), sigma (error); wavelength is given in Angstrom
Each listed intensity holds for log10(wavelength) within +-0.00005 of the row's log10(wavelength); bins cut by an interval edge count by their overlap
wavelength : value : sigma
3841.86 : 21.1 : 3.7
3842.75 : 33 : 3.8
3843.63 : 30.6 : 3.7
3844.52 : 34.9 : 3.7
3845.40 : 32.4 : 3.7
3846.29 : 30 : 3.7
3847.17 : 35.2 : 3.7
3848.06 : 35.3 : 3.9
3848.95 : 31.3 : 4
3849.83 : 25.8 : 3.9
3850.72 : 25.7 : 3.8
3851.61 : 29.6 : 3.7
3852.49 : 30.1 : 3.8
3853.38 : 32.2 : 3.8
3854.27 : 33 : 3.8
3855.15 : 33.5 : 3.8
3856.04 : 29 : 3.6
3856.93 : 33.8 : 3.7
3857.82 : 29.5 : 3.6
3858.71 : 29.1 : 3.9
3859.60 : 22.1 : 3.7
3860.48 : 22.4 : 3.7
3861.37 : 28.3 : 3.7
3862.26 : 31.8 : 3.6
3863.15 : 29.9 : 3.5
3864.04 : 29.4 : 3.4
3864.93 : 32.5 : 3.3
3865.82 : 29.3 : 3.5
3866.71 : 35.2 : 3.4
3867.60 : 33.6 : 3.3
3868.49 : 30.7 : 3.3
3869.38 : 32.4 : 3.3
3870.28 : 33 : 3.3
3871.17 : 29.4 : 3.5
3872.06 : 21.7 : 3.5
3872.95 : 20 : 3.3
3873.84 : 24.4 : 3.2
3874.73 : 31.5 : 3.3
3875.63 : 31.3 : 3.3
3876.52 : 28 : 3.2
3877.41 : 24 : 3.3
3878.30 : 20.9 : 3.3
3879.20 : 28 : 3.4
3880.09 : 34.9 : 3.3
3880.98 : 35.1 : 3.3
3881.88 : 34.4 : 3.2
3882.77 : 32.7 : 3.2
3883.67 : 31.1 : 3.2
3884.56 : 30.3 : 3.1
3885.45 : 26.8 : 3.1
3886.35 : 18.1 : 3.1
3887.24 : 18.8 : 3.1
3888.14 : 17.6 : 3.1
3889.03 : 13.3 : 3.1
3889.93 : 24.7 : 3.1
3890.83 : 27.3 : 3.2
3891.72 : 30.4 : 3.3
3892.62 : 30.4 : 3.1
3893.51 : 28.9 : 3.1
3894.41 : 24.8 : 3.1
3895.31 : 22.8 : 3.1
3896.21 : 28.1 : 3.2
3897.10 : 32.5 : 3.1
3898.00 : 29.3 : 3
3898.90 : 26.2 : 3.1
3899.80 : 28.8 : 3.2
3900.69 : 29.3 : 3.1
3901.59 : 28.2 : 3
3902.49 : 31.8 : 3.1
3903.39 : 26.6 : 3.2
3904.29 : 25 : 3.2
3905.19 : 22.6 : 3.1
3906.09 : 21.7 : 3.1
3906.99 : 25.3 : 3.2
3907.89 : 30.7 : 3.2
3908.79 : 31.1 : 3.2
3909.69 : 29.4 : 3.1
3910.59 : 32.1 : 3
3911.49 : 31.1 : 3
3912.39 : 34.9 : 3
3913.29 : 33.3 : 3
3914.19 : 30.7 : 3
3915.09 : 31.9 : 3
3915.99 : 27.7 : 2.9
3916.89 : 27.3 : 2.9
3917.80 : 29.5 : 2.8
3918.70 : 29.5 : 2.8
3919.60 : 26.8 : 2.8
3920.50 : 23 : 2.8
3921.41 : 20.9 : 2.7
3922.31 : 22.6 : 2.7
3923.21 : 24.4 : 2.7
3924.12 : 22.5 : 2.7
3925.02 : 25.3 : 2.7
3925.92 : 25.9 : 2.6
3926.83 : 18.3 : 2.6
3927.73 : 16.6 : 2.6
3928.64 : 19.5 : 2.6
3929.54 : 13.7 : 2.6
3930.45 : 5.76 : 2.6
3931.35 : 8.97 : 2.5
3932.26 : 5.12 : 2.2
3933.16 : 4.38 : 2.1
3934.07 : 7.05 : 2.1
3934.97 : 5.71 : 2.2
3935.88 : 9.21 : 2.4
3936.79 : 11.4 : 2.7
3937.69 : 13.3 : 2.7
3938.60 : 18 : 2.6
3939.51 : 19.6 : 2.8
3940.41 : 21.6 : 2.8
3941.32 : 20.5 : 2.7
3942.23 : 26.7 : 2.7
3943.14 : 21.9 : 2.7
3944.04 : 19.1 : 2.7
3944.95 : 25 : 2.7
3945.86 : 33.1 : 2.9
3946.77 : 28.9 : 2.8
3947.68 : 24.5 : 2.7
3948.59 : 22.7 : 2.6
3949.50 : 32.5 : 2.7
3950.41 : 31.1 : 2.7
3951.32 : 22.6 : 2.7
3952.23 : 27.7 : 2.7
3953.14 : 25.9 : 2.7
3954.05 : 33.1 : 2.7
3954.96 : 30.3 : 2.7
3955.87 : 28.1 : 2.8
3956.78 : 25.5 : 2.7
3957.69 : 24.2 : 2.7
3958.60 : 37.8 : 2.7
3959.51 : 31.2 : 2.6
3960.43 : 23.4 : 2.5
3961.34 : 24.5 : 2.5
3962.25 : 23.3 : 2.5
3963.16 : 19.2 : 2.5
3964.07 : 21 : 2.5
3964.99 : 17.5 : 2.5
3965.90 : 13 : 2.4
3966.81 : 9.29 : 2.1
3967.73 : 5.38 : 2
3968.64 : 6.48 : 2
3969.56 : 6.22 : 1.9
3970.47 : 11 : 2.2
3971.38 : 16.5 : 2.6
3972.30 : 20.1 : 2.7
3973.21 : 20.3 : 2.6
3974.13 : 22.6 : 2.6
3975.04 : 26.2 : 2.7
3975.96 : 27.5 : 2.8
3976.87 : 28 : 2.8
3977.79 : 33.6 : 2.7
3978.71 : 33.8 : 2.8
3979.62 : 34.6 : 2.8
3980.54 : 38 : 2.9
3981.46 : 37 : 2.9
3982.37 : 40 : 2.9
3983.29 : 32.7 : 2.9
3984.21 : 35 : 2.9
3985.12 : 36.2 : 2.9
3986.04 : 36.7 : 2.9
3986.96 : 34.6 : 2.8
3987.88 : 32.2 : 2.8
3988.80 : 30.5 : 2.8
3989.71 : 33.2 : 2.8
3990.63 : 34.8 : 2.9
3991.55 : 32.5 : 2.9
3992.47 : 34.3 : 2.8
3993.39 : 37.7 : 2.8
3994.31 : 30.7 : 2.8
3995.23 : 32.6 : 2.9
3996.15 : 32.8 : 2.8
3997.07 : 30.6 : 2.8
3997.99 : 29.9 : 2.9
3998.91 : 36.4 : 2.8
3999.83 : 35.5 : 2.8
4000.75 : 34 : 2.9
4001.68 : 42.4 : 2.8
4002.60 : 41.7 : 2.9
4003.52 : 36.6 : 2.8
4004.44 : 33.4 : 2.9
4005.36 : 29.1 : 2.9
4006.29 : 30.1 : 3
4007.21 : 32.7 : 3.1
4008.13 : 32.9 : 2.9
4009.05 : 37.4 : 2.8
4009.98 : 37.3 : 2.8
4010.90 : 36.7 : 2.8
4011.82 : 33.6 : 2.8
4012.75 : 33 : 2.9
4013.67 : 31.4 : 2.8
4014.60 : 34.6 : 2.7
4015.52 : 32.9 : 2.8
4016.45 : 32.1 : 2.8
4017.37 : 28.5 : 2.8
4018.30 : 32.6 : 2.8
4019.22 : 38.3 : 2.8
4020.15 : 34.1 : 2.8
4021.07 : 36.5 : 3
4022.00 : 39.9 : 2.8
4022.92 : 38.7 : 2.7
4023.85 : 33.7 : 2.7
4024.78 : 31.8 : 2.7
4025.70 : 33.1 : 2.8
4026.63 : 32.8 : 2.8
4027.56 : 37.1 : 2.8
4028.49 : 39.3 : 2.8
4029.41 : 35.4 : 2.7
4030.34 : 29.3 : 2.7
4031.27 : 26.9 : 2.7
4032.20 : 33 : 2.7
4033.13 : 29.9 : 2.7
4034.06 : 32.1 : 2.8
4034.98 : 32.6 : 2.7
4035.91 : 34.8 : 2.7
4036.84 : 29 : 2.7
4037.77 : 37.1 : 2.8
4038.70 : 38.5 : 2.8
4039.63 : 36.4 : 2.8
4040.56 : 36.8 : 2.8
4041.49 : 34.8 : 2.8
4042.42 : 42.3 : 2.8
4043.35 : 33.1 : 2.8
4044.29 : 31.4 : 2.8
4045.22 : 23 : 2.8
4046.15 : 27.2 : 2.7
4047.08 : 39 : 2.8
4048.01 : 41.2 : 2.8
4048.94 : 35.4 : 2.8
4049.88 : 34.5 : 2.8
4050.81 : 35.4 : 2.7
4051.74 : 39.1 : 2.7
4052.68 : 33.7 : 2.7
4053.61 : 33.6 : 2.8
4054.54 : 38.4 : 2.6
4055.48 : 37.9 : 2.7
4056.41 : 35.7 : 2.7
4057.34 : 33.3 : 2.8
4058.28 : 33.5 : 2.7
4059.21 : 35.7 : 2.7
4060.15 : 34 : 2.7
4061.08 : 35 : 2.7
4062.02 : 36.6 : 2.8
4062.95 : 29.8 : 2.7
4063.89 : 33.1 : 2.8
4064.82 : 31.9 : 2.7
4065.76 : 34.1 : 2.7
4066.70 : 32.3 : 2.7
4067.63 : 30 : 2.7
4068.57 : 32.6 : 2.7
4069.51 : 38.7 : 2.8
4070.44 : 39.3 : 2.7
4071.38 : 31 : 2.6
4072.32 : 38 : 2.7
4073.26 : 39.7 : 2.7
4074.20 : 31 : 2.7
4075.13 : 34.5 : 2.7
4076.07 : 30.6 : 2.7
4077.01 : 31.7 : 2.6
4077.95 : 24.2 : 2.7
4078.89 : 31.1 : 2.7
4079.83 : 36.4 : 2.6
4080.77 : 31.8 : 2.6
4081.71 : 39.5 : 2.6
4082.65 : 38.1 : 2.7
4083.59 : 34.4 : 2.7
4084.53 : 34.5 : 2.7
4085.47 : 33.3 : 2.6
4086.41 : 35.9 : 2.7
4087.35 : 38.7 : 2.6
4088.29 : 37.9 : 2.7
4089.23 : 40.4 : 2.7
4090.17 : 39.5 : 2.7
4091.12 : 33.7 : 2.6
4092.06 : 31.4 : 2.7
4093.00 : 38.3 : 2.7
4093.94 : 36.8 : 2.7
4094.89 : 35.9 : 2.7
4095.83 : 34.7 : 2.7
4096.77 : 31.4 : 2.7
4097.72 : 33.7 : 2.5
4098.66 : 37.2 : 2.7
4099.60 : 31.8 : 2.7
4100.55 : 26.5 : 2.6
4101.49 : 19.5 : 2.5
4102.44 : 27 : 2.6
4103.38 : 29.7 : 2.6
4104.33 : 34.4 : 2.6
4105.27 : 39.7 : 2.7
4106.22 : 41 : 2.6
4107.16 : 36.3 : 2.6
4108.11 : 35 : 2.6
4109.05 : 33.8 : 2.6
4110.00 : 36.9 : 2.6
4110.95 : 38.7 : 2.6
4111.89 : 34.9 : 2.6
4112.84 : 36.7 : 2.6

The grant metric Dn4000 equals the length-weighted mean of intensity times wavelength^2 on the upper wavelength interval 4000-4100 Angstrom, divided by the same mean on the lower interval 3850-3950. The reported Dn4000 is 1.46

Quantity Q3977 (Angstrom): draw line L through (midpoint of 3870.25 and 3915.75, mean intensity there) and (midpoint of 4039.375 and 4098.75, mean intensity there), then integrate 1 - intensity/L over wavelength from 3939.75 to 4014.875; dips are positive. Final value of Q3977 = 6.2 Angstrom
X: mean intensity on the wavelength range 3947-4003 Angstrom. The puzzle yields 28.1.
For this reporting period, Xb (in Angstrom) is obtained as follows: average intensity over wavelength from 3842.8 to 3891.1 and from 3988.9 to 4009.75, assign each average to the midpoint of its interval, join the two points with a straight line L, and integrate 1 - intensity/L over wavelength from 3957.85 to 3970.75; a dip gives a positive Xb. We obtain 5.77 Angstrom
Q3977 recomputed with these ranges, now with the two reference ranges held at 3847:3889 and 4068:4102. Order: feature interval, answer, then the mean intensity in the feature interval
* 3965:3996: 4.3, 27.3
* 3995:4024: -1.9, 34.5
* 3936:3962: 5.0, 24.9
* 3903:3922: 1.1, 28.1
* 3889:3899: 0.8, 27.1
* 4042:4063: -0.9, 34.8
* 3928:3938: 6.9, 9.54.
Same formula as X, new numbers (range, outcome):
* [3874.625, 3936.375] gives 24.7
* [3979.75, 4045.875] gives 34.2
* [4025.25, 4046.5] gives 33.3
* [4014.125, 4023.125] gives 34.7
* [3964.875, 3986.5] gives 24.6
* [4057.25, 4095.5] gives 34.6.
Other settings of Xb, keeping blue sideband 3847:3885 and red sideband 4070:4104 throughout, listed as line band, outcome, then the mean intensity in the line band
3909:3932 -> 4.8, 24.4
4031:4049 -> -0.4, 33.8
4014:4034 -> -0.7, 33.8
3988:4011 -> -1.4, 34.2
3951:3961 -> 1.0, 28.2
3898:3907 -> 1.1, 26.7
